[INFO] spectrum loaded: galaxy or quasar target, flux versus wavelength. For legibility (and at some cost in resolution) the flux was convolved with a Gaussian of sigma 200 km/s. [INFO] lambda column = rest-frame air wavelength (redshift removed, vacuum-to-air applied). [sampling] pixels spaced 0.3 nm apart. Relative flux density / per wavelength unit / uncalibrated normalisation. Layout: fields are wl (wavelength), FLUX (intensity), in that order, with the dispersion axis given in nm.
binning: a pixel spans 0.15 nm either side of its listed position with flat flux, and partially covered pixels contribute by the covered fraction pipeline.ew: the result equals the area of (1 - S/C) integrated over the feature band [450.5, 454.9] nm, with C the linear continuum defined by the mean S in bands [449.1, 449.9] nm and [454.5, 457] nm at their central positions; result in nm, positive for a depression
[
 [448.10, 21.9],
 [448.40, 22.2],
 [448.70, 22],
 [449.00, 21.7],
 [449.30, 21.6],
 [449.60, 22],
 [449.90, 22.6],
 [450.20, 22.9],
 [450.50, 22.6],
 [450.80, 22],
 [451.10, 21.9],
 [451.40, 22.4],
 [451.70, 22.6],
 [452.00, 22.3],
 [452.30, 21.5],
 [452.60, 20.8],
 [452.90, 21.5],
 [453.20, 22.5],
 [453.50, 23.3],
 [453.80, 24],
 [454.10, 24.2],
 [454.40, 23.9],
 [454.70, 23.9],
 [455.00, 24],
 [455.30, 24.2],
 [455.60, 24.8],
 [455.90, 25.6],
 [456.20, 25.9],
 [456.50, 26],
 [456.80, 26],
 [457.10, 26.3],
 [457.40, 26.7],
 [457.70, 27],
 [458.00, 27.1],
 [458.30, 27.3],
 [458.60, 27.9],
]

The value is 0.17 nm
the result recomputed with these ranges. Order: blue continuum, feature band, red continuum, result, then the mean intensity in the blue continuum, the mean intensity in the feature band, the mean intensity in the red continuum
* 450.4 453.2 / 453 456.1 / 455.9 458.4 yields 0.03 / 22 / 24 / 26.5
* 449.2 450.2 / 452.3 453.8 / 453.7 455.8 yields 0.09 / 22.2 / 22.2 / 24.2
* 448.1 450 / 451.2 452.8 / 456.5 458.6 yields 0.12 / 22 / 21.9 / 26.8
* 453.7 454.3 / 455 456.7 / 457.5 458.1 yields 0.02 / 24.1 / 25.2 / 27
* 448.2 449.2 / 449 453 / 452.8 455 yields 0.10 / 21.9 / 22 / 23.4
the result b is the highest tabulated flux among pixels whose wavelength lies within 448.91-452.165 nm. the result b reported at 22.9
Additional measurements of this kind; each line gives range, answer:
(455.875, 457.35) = 26.3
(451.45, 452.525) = 22.6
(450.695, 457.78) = 27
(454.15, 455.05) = 24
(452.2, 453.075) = 21.5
